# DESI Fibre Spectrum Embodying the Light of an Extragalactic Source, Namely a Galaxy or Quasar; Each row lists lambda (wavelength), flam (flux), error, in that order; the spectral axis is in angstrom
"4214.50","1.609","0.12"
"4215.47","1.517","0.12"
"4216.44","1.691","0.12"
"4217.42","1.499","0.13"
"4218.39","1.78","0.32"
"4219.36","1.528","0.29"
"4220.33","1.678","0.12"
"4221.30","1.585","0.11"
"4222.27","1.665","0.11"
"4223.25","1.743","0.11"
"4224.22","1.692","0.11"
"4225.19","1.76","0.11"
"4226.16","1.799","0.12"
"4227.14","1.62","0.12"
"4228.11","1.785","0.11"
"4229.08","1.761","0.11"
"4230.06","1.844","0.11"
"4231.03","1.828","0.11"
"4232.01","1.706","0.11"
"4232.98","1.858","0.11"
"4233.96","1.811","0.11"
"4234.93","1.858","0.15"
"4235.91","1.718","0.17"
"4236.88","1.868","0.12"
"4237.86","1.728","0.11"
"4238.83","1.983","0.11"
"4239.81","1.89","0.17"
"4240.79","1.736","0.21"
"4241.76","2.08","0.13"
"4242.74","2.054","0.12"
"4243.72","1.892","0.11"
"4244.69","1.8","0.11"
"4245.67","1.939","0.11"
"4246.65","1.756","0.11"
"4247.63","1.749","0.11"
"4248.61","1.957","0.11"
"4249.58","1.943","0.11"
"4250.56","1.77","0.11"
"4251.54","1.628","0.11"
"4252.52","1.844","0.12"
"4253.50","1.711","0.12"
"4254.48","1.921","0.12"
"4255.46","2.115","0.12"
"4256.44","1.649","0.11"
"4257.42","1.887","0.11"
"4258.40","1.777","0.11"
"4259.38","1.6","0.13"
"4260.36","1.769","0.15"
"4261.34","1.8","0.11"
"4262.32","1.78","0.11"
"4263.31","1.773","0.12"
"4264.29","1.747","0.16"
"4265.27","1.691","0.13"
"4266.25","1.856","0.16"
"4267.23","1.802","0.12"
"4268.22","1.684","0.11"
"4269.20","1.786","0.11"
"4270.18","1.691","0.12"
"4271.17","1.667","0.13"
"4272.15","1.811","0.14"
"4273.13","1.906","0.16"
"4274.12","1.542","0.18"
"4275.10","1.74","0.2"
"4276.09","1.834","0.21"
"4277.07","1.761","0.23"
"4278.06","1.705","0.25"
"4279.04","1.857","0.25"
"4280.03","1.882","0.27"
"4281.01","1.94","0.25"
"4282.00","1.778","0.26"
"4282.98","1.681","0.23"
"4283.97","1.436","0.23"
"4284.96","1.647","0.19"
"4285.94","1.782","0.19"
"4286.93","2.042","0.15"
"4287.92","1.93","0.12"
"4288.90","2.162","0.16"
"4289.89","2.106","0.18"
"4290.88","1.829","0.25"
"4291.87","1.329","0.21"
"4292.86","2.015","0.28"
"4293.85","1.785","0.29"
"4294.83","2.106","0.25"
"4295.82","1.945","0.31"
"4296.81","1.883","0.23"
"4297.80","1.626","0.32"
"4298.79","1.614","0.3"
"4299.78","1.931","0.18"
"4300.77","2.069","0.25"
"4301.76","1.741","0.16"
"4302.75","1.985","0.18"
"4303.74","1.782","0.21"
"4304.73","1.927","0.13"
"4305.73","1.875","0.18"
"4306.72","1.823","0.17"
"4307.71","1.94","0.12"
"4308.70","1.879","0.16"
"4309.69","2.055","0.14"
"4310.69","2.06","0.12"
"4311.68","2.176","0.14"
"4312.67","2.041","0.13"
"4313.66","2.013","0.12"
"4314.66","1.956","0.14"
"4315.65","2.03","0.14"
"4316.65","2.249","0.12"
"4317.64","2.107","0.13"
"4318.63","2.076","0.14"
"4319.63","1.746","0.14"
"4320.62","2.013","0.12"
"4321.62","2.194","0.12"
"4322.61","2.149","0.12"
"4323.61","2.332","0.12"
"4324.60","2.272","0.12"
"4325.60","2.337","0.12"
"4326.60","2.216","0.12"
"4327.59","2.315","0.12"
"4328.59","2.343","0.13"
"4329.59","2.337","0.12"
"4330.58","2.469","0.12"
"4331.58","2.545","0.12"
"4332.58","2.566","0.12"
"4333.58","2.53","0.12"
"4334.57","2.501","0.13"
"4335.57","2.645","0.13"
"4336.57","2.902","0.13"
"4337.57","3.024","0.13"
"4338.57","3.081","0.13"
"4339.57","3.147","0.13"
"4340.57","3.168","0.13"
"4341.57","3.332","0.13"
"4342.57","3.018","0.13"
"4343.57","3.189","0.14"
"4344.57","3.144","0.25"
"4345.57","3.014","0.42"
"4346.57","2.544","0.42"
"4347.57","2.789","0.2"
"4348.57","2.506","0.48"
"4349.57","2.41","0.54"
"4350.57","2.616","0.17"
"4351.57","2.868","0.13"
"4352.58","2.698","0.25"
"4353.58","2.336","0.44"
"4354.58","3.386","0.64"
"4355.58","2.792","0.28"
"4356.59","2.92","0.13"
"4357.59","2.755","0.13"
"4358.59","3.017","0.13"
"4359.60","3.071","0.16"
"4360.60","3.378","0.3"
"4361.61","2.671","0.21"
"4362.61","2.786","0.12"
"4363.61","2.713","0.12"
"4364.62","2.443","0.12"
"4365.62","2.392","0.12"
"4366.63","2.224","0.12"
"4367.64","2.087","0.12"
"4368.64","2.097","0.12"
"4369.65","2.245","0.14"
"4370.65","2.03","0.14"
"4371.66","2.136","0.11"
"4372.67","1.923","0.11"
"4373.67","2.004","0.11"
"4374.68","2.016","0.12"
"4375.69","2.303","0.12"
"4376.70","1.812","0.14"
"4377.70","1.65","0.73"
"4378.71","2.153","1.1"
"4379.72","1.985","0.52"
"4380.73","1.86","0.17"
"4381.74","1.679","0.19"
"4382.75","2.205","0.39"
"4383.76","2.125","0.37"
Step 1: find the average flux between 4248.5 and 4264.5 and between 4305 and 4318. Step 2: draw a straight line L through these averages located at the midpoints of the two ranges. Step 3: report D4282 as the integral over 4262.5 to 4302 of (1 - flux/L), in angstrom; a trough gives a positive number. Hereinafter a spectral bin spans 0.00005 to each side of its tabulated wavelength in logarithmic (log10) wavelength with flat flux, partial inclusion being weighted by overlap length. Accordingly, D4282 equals 2.0 angstrom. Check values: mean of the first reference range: 1.8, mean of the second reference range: 2.01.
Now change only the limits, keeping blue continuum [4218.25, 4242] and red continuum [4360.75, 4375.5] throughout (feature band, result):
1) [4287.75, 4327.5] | 1.53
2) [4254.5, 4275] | 1.41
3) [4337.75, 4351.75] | -4.54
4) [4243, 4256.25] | -0.02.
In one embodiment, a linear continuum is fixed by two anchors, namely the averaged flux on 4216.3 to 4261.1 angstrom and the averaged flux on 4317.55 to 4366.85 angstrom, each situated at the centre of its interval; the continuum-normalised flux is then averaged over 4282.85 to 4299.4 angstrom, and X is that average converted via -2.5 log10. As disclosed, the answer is 0.22 mag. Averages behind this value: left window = 1.79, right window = 2.65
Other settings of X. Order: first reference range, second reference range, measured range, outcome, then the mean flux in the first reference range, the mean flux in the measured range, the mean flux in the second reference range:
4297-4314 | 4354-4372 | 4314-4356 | -0.13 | 1.91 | 2.57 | 2.62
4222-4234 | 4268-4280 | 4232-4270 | -0.04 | 1.76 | 1.82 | 1.76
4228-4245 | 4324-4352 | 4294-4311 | 0.26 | 1.85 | 1.89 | 2.71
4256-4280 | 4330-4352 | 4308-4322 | 0.19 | 1.76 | 2.04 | 2.82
